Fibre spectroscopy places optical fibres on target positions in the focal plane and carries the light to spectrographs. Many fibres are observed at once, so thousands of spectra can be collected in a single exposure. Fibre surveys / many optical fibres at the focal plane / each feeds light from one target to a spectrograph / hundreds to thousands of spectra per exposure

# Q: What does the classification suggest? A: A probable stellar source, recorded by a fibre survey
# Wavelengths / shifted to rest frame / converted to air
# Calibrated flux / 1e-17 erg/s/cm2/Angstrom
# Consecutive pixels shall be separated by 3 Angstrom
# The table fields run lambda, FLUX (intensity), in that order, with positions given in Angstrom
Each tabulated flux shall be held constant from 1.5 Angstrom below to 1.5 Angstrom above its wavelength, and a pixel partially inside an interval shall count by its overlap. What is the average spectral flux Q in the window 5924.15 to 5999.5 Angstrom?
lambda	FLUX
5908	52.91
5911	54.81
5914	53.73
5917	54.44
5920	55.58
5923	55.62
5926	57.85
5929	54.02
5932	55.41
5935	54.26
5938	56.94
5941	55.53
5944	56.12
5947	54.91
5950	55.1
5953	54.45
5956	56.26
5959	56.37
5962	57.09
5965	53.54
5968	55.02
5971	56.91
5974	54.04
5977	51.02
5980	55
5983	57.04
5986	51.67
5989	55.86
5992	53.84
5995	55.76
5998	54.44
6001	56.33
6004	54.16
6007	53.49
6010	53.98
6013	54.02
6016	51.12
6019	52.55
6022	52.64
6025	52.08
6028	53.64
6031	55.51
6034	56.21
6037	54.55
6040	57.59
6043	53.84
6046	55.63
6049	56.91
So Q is 55.1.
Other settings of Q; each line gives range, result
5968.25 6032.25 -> 54.1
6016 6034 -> 53.3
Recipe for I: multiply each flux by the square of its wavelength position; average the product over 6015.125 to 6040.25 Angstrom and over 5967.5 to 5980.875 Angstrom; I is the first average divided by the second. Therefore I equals 1.01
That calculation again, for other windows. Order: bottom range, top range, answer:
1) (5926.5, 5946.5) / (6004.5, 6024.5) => 0.98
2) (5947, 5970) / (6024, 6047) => 1.02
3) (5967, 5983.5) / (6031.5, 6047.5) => 1.04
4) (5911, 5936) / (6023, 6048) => 1.03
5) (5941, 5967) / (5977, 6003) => 1.00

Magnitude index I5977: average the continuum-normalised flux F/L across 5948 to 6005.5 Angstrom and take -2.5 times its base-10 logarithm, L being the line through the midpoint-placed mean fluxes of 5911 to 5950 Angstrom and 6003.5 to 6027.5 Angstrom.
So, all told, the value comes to -0.02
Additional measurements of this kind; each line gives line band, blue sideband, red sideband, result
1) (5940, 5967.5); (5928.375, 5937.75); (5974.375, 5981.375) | -0.03 mag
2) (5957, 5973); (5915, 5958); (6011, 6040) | -0.02 mag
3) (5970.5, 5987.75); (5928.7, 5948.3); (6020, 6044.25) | 0.02 mag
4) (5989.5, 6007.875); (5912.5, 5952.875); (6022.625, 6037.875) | 0.00 mag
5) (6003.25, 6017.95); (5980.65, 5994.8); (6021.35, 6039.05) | 0.02 mag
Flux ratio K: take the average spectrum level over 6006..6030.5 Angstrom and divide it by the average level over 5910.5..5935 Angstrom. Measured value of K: 0.96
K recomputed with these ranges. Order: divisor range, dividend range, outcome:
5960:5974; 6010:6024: 0.95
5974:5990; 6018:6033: 0.99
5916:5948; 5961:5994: 0.98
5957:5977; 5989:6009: 0.99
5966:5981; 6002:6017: 0.98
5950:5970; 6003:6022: 0.96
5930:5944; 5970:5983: 0.98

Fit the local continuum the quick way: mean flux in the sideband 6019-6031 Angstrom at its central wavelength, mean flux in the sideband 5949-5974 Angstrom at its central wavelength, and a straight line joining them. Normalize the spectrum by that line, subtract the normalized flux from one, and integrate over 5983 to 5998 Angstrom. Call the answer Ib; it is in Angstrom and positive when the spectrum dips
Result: -0.05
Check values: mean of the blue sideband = 55.5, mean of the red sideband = 53.1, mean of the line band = 54.6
